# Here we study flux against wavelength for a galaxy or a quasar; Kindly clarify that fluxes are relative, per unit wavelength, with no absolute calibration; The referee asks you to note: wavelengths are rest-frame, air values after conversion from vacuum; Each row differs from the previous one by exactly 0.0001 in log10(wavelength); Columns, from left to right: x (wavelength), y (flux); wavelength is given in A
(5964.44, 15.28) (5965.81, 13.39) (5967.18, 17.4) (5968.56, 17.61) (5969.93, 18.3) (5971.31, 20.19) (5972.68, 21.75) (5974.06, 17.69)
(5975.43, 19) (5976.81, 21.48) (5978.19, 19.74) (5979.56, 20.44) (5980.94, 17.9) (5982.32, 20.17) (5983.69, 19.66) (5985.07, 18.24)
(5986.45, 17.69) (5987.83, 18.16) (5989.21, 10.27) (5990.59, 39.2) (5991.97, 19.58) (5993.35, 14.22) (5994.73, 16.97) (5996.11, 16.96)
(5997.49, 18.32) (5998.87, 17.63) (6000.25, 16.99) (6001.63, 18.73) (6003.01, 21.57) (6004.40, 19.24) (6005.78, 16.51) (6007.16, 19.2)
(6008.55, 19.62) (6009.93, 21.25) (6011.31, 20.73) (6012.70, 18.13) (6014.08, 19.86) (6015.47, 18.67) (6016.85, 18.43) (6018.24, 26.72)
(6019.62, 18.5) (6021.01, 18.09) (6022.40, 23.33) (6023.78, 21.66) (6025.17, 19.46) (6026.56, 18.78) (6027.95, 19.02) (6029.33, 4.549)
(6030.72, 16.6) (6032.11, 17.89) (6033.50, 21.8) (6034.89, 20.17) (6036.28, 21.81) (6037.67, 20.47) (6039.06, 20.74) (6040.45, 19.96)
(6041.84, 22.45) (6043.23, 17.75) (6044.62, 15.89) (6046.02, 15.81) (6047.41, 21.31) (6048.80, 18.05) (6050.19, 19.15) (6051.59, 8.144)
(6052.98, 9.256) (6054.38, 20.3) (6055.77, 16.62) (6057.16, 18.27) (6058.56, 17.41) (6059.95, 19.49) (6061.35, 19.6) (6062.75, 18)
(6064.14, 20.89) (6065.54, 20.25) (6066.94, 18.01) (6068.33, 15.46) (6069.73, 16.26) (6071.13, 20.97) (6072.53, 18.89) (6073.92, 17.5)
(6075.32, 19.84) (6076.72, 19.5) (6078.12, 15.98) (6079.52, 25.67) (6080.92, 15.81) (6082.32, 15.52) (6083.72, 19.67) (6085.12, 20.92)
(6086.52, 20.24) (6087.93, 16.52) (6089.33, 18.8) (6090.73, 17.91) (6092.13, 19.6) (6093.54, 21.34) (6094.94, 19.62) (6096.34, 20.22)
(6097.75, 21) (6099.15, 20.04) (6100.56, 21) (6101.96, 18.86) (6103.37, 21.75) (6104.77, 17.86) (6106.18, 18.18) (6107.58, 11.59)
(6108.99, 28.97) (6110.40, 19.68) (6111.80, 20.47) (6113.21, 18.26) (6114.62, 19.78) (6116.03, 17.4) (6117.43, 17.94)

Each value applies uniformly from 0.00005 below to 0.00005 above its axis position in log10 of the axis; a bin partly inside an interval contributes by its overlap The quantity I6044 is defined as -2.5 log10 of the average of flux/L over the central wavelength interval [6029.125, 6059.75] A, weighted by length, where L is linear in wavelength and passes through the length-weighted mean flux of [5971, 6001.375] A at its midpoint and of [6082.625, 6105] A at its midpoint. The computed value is 0.10 mag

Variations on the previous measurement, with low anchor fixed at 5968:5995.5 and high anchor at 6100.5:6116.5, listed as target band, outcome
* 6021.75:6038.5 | 0.036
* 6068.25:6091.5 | 0.046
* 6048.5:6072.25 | 0.118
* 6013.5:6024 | -0.065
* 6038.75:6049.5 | 0.028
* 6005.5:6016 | 0.004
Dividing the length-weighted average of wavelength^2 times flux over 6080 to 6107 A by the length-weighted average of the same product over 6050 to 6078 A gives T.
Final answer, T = 1.1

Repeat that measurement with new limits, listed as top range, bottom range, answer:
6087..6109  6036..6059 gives 1.10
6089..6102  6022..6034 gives 1.14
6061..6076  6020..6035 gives 1.04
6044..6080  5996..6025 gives 0.93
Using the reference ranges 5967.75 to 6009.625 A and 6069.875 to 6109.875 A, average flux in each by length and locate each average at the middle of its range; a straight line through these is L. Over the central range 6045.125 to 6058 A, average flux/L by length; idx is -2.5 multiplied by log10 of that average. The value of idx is 0.18 mag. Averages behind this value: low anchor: 19.1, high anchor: 19.4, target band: 16.3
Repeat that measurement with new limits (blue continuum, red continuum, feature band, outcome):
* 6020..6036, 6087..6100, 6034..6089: 0.03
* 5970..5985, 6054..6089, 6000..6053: 0.02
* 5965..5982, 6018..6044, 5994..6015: 0.02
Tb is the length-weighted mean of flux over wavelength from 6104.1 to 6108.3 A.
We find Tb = 15.9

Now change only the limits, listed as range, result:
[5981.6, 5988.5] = 18.8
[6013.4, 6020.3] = 20.4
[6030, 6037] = 19.6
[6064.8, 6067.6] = 19.1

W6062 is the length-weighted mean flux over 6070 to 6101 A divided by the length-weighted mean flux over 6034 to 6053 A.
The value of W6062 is 1.06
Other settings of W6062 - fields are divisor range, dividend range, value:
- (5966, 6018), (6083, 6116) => 1.03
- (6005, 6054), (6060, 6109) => 1.03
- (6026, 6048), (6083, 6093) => 1.04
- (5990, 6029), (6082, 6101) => 0.99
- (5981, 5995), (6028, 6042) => 0.95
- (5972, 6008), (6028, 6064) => 0.93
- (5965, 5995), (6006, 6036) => 1.01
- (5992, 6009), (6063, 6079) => 1.03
